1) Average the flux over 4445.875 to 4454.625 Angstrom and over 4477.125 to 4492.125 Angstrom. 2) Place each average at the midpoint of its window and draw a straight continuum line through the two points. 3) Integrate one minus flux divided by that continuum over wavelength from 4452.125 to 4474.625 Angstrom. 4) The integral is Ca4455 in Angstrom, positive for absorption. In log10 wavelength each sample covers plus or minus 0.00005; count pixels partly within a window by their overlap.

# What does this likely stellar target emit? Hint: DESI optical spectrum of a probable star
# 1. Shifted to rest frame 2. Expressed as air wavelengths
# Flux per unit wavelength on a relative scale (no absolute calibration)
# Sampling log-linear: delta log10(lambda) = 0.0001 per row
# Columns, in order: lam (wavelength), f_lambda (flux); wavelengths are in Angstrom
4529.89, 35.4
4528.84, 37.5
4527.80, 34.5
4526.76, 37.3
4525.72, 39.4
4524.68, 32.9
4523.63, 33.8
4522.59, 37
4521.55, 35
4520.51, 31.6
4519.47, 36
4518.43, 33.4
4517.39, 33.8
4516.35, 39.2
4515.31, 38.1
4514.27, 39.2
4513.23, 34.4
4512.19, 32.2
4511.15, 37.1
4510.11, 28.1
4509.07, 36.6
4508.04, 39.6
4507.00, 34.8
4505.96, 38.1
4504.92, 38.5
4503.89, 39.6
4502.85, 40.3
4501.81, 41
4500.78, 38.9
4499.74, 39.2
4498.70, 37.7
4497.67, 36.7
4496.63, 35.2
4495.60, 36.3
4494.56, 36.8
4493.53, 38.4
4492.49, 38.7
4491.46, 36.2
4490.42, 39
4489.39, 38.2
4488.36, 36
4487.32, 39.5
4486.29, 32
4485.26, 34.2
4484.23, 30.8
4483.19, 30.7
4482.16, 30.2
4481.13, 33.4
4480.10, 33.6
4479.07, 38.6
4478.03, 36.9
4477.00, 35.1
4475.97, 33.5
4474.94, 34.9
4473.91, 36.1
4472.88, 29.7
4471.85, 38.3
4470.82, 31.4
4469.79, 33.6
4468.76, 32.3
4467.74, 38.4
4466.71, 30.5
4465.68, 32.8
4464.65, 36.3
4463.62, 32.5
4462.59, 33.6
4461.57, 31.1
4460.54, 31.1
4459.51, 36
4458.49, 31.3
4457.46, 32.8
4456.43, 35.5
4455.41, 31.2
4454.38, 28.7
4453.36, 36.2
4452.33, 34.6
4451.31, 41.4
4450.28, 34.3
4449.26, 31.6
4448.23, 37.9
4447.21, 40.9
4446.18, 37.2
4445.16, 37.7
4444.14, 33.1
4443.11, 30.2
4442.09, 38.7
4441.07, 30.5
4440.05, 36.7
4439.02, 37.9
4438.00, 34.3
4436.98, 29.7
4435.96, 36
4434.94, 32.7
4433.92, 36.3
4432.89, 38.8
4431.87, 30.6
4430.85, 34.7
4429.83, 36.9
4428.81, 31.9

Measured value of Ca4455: 1.4 Angstrom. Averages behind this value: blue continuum 36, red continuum 35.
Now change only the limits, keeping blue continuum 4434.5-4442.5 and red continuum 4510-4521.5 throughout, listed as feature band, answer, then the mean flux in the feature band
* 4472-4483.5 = 0.24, 34.1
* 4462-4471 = 0.31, 33.6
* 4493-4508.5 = -1.37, 38.1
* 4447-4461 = 0.10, 34.4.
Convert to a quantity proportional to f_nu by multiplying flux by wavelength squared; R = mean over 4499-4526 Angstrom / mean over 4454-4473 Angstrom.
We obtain 1.12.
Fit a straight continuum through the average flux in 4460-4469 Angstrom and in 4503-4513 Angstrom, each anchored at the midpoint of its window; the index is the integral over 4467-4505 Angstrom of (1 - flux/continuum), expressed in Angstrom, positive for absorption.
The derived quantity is -1.3 Angstrom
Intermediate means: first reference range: 33.2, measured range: 35.9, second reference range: 36.2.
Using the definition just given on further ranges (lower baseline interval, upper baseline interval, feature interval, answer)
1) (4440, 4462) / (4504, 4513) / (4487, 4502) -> -1.0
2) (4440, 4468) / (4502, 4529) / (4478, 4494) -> 0.0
